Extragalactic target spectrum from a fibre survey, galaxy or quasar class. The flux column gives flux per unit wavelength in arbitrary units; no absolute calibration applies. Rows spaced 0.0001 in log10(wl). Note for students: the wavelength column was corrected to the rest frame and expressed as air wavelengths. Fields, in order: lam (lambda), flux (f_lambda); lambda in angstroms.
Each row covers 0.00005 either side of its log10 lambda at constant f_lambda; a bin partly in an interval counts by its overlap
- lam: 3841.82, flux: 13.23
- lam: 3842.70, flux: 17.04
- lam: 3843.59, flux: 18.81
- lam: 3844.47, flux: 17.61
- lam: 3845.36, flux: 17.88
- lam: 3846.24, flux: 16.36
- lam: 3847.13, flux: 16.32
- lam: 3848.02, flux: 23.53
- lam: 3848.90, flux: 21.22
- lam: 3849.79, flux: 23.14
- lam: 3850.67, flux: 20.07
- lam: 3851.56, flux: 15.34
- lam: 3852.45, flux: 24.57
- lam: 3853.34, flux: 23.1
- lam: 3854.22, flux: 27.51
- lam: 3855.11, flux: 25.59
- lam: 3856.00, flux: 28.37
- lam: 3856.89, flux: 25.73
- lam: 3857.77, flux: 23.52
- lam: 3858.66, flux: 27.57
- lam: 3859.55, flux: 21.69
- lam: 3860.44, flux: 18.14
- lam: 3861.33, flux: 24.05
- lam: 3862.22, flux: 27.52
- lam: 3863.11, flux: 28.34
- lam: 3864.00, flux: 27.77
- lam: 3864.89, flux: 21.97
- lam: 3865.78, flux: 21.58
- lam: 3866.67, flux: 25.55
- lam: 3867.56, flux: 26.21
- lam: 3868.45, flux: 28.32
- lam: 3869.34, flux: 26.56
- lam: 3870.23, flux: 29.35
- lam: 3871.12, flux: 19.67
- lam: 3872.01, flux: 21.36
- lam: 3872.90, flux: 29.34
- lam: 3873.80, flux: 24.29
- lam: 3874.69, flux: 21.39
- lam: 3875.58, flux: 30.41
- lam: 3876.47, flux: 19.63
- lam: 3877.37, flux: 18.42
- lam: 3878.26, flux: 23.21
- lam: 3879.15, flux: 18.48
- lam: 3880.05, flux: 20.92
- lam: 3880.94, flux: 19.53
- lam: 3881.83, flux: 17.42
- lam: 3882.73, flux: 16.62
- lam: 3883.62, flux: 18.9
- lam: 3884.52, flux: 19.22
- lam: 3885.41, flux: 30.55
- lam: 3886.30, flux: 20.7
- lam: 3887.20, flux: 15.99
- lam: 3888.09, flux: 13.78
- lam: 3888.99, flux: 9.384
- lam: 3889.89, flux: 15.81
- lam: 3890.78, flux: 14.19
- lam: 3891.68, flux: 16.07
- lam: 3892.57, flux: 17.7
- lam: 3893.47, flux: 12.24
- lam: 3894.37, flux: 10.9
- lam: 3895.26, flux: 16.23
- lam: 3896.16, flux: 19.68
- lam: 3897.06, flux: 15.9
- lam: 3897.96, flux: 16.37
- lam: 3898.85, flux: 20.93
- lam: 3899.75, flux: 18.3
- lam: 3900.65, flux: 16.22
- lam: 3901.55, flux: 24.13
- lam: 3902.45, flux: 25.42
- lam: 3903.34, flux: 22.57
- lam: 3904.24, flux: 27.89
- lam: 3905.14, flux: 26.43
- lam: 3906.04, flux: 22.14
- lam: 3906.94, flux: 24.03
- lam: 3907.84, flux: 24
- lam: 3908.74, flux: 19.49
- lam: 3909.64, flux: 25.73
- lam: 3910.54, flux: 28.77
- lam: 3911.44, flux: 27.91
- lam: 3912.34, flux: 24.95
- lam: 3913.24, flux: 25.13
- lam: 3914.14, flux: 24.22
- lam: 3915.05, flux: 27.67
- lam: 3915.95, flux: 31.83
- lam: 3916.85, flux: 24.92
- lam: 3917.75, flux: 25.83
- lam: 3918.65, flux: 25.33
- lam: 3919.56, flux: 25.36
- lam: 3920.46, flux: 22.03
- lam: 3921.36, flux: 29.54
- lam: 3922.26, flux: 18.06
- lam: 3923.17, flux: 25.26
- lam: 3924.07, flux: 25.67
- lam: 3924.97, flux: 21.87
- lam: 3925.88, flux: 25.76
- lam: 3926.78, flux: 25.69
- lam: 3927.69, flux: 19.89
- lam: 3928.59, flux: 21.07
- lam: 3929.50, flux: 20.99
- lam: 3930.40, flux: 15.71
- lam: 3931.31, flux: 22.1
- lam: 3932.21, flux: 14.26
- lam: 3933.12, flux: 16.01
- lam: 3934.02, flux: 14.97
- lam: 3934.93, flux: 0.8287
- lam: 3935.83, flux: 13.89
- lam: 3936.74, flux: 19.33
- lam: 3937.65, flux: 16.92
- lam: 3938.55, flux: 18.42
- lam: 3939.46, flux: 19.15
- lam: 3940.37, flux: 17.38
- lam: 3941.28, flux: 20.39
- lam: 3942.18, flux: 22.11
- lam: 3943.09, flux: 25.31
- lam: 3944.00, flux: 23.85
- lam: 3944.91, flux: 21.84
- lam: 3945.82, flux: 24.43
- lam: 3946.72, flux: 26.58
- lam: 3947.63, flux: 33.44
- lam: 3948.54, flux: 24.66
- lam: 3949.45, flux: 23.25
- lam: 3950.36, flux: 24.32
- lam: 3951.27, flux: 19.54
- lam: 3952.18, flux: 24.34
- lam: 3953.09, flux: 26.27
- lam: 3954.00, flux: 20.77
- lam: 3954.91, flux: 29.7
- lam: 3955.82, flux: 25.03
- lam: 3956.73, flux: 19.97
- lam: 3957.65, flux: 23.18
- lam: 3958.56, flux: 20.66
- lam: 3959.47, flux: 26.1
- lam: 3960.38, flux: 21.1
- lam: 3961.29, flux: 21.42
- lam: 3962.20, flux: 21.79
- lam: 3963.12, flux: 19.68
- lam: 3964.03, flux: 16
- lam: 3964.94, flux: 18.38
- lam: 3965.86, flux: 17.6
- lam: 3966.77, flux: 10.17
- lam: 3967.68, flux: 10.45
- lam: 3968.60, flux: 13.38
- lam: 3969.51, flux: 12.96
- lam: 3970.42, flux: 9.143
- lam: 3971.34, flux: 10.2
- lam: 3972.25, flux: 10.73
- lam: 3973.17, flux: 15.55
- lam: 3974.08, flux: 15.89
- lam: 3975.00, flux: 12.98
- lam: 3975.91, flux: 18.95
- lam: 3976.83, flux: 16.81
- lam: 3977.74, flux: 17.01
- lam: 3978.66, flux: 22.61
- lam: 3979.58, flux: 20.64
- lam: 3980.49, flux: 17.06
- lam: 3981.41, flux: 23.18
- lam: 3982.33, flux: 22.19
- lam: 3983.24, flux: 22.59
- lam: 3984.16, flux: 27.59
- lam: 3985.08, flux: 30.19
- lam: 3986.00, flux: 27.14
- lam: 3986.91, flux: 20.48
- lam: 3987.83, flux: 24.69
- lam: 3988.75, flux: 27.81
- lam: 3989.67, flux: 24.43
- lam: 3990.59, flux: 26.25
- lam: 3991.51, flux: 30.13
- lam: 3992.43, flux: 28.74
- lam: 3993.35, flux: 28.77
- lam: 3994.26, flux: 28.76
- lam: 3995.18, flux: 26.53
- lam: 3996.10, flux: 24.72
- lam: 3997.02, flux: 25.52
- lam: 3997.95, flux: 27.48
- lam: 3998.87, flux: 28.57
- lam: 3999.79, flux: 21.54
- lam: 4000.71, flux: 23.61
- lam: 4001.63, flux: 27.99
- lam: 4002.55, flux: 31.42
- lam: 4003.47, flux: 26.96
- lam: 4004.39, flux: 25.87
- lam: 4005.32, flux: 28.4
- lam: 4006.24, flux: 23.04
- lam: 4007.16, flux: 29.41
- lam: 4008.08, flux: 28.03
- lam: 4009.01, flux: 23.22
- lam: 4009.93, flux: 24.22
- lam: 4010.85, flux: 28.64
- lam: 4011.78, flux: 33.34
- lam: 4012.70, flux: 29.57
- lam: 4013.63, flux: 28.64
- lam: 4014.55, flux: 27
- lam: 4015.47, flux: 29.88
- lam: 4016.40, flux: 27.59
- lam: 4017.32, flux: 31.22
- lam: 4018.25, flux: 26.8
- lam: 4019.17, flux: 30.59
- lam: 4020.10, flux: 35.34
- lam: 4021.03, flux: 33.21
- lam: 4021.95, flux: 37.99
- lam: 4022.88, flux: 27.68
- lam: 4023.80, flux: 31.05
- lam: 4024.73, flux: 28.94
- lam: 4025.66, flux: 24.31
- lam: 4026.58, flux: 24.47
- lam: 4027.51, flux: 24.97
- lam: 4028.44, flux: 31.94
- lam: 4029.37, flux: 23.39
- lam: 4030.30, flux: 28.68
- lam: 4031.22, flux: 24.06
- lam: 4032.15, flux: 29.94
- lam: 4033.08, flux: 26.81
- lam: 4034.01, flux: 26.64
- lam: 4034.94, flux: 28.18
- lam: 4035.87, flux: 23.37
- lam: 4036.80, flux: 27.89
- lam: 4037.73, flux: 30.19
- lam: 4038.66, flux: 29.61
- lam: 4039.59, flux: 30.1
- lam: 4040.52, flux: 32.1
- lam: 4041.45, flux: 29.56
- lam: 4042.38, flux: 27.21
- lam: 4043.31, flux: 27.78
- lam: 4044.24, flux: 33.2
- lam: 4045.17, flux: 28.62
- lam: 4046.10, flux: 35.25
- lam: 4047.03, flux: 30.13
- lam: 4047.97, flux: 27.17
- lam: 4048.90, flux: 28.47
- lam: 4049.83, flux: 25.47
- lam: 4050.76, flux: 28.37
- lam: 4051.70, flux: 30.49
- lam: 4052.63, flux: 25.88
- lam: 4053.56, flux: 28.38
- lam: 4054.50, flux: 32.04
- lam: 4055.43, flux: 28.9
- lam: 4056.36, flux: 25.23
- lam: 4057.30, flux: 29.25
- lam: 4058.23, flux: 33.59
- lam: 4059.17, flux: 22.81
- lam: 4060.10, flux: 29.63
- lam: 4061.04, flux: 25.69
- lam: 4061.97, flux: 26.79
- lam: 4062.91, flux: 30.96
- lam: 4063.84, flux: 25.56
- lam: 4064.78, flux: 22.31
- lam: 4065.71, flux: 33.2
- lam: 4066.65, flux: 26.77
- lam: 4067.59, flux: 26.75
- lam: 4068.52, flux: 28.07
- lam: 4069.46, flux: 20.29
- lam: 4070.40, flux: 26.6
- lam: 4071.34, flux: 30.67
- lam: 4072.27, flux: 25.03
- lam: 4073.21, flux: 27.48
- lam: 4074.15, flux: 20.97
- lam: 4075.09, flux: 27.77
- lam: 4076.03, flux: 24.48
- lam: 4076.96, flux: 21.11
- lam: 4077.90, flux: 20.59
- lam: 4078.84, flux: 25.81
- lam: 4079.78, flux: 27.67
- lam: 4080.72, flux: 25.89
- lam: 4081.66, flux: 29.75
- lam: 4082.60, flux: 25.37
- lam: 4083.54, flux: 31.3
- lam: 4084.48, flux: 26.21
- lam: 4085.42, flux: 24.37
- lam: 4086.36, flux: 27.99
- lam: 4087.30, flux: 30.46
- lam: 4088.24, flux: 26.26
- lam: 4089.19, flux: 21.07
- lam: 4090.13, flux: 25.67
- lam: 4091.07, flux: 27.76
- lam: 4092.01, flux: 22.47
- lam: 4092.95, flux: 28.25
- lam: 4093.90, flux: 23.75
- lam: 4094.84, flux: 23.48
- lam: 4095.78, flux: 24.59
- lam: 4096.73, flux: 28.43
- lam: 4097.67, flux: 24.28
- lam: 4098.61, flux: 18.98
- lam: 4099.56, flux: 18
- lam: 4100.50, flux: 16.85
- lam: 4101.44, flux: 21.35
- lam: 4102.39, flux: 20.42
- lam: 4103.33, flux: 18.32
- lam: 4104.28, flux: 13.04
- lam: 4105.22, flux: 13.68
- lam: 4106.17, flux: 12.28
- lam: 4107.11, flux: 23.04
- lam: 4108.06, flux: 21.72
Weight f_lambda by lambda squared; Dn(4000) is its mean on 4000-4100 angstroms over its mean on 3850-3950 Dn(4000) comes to 1.35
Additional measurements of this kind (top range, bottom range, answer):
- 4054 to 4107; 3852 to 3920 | 1.22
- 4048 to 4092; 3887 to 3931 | 1.35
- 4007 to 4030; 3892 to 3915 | 1.42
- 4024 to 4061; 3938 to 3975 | 1.48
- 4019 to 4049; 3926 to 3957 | 1.45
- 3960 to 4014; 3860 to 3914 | 1.10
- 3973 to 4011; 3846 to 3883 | 1.13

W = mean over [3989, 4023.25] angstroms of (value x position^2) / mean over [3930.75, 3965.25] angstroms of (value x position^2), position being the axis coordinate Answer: 1.38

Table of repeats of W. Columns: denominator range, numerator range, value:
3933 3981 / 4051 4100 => 1.46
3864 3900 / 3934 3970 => 1.04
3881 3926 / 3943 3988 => 0.99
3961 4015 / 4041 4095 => 1.24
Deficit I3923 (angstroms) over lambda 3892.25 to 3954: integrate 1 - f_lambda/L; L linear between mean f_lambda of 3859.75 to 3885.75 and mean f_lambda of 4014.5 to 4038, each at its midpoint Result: 7.79 angstroms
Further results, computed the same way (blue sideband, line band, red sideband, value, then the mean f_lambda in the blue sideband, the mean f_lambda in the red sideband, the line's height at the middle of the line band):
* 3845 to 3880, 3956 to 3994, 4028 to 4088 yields 8.3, 23.4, 27.6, 25.8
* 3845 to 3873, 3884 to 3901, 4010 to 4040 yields 5.4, 23.6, 28.7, 24.7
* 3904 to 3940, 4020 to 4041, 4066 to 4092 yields -3.2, 22.2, 26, 24.8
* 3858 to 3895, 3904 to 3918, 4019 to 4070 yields -1.8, 21.2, 28.4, 22.7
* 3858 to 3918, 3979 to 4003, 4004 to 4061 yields 0.9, 22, 28.6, 26.7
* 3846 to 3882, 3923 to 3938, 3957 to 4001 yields 2.3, 23.3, 21.1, 22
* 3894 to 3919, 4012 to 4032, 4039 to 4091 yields -2.1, 23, 27.4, 26.2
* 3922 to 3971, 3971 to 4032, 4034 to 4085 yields -4.4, 20.2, 27.6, 23.8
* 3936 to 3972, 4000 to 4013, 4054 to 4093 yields -2.3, 20.4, 26.6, 23.1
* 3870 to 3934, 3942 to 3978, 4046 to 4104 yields 4.7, 21.4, 26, 23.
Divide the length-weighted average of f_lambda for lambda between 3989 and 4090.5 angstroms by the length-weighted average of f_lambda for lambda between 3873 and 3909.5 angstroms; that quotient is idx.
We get 1.40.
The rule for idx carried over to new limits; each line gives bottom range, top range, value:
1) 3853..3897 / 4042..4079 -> 1.27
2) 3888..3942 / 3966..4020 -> 1.15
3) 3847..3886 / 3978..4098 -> 1.17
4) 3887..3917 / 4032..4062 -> 1.38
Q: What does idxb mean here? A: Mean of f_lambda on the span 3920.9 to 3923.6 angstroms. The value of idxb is 24.3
